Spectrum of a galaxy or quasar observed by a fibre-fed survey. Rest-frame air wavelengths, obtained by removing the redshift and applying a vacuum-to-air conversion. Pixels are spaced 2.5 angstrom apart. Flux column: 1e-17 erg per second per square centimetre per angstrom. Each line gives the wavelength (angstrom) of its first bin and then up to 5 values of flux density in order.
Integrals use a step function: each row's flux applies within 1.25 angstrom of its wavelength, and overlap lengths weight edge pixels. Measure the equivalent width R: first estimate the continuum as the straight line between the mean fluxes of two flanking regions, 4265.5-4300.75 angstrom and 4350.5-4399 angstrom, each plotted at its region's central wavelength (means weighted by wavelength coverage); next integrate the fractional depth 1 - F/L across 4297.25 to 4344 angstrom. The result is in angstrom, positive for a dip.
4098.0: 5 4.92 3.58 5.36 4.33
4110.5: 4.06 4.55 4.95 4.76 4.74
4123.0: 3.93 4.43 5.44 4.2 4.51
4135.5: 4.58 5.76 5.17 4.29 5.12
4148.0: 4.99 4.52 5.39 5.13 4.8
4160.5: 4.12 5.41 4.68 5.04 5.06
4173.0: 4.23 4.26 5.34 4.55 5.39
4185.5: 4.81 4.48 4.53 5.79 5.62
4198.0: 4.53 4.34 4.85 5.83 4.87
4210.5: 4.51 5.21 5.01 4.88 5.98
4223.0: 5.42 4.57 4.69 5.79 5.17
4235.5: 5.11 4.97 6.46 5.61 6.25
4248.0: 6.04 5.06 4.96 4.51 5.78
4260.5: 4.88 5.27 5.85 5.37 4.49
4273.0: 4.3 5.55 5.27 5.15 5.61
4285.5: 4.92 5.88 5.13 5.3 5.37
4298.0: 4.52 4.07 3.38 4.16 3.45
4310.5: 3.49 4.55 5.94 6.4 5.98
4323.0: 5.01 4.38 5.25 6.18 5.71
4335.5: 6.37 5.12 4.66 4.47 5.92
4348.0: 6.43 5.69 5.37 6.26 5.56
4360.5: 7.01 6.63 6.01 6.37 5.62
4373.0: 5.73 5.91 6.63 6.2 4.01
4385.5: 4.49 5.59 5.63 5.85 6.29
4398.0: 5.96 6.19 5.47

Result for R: 4.5 angstrom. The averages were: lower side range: 5.12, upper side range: 5.84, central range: 4.91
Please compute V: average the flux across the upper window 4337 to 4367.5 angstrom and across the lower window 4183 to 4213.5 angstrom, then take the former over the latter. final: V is 1.17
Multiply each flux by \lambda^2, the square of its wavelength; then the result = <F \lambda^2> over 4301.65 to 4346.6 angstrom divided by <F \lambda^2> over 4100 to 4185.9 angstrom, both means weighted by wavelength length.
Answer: 1.2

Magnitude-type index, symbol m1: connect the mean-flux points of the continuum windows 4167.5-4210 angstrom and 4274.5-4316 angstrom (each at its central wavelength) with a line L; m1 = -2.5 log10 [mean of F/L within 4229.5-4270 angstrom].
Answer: -0.12 mag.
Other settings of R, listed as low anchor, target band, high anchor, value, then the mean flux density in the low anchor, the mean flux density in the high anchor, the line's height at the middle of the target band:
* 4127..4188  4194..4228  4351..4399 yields 0.4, 4.86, 5.85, 5.1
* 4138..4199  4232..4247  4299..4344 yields -2.1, 4.9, 4.92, 4.91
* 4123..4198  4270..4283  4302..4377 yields 0.5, 4.86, 5.44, 5.24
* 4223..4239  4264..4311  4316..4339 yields 4.9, 5.08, 5.62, 5.39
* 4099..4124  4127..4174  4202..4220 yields -1.3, 4.53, 5.07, 4.74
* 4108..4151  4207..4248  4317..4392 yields -1.4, 4.7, 5.68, 5.13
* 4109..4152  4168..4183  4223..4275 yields 0.4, 4.71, 5.26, 4.92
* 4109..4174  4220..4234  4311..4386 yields -0.3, 4.76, 5.65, 5.13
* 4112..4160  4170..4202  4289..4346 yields 0.1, 4.79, 4.98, 4.85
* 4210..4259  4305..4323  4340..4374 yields 2.5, 5.31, 5.86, 5.67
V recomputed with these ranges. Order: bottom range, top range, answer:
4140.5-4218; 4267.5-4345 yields 1.03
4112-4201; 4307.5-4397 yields 1.16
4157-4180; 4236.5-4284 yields 1.12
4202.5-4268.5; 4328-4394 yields 1.08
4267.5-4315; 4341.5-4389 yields 1.22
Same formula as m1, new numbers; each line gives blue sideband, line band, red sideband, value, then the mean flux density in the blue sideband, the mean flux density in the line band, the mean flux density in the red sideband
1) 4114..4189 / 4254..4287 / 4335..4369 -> 0.05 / 4.8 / 5.15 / 5.83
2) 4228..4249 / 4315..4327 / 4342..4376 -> 0.06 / 5.61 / 5.51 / 5.94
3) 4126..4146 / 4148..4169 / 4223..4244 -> 0.02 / 4.86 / 4.89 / 5.3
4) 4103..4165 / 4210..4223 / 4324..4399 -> -0.02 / 4.75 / 5.18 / 5.71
